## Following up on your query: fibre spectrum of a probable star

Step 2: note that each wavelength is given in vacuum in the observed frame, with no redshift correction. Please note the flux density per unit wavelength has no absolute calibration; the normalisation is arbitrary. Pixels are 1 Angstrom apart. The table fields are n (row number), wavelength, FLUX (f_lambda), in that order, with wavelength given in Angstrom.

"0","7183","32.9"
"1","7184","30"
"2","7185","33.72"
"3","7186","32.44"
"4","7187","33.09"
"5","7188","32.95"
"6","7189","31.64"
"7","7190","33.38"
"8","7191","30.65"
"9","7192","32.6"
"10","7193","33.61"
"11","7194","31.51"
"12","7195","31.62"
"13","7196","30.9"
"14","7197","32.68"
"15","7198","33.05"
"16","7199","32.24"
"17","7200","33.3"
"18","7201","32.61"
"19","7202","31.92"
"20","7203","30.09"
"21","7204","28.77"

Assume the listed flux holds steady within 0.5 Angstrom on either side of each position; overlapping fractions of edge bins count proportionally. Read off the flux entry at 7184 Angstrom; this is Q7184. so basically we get 30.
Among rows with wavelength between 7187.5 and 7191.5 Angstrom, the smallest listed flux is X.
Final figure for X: 30.65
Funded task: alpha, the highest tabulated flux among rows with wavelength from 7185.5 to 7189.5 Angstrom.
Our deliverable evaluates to 33.09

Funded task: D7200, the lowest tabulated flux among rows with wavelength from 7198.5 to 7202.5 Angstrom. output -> 31.92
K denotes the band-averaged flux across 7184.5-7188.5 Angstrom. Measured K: 33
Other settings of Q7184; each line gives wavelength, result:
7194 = 31.51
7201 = 32.61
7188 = 32.95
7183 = 32.9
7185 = 33.72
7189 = 31.64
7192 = 32.6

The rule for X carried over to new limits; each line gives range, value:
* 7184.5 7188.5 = 32.44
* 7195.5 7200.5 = 30.9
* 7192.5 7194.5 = 31.51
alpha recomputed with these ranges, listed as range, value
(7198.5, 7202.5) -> 33.3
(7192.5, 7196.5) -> 33.61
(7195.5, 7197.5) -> 32.68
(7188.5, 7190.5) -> 33.38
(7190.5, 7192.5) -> 32.6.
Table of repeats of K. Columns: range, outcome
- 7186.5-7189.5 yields 32.6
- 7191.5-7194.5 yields 32.6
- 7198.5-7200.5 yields 32.8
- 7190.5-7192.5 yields 31.6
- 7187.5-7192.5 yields 32.2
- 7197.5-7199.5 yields 32.6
